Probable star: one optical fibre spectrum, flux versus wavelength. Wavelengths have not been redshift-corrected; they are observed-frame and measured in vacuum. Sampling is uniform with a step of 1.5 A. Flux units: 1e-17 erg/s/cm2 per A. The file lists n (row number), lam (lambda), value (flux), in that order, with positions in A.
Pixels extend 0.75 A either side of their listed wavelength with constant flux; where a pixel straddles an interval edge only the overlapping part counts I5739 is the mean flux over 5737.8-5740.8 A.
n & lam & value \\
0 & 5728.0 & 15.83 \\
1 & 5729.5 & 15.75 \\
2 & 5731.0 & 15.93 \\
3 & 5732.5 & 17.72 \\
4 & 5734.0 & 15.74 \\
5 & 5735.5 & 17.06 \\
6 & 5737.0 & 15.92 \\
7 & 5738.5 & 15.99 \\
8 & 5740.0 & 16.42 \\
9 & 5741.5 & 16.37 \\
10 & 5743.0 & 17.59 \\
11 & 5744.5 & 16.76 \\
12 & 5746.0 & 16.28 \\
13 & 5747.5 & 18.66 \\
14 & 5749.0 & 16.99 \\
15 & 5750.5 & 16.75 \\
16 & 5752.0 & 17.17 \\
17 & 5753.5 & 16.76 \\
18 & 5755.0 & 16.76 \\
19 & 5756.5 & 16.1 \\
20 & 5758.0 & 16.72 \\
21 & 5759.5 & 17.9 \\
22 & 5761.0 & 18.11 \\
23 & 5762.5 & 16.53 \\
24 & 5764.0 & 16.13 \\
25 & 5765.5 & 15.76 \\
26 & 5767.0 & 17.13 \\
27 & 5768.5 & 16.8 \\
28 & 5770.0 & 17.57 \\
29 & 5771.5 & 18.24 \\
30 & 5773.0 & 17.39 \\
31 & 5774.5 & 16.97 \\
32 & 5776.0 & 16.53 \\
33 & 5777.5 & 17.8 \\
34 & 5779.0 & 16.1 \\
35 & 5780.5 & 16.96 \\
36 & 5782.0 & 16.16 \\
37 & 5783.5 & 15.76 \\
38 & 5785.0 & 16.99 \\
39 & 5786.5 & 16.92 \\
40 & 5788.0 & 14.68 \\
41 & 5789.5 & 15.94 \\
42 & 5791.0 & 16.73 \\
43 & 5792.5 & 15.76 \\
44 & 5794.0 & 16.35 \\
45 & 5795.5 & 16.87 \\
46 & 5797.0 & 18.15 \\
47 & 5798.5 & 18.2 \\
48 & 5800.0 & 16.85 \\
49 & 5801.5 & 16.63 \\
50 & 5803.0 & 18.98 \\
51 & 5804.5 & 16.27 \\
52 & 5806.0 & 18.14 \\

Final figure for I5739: 16.2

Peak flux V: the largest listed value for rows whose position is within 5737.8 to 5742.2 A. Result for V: 16.42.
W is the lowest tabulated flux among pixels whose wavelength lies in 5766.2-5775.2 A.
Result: 16.8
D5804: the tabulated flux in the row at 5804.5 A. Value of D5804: 16.27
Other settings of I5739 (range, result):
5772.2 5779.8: 17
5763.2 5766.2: 16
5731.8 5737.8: 16.6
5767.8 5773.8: 17.5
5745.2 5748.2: 17.4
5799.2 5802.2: 16.8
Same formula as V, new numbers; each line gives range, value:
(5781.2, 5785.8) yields 16.99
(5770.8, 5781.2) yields 18.24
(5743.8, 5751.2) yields 18.66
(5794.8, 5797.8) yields 18.15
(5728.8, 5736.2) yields 17.72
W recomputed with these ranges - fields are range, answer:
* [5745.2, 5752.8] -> 16.28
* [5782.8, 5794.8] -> 14.68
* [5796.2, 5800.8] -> 16.85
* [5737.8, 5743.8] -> 15.99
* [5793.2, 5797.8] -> 16.35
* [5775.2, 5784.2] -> 15.76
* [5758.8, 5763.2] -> 16.53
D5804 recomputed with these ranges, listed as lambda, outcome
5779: 16.1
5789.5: 15.94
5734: 15.74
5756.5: 16.1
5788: 14.68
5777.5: 17.8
